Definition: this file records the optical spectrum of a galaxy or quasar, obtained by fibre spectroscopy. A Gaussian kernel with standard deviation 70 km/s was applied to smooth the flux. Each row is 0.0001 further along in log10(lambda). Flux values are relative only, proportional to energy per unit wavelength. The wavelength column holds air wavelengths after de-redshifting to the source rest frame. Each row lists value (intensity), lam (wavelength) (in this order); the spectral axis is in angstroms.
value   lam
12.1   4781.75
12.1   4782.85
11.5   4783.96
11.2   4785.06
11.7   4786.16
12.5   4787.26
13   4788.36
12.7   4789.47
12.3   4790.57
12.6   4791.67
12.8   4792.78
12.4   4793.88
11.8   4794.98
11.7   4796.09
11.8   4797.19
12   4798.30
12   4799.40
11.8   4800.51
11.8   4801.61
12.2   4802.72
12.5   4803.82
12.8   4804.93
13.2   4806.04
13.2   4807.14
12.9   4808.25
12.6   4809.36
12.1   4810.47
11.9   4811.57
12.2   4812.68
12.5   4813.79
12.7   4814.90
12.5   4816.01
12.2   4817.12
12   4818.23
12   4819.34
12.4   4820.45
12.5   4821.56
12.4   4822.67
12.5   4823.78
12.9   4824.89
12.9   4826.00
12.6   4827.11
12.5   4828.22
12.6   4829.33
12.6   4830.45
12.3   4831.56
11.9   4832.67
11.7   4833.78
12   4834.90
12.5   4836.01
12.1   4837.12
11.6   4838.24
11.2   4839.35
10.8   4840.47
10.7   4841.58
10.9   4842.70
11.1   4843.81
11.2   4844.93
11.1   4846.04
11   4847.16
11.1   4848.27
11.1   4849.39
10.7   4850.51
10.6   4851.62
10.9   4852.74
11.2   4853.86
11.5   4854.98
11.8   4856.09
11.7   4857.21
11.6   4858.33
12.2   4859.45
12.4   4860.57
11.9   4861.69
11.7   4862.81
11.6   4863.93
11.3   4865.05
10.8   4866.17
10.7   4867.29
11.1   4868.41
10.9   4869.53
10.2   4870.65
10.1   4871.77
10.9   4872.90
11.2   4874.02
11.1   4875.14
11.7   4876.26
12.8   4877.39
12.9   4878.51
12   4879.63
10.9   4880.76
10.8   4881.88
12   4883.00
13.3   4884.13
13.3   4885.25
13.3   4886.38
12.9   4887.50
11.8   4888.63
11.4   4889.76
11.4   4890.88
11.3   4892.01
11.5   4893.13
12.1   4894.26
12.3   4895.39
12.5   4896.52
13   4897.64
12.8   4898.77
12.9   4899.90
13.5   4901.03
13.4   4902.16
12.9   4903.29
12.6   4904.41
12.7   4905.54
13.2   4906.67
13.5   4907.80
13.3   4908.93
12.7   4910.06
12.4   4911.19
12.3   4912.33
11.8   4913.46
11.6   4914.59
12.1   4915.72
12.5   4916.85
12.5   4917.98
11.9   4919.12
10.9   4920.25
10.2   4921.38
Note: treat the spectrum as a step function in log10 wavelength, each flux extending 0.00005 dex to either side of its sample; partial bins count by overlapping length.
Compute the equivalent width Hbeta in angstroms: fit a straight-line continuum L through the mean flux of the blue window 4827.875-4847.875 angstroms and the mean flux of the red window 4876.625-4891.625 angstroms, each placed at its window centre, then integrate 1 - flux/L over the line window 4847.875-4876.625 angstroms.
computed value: 1.7 angstroms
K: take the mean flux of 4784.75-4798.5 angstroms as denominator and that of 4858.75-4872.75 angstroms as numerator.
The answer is 0.9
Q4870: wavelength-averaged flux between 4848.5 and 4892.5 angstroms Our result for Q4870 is 11.6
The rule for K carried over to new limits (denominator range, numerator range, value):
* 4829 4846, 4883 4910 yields 1.08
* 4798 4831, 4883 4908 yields 1.01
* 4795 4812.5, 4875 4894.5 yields 0.98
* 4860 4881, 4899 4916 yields 1.12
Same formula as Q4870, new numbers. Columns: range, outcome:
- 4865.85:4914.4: 12.1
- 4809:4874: 11.7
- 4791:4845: 12.2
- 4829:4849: 11.6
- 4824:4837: 12.4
